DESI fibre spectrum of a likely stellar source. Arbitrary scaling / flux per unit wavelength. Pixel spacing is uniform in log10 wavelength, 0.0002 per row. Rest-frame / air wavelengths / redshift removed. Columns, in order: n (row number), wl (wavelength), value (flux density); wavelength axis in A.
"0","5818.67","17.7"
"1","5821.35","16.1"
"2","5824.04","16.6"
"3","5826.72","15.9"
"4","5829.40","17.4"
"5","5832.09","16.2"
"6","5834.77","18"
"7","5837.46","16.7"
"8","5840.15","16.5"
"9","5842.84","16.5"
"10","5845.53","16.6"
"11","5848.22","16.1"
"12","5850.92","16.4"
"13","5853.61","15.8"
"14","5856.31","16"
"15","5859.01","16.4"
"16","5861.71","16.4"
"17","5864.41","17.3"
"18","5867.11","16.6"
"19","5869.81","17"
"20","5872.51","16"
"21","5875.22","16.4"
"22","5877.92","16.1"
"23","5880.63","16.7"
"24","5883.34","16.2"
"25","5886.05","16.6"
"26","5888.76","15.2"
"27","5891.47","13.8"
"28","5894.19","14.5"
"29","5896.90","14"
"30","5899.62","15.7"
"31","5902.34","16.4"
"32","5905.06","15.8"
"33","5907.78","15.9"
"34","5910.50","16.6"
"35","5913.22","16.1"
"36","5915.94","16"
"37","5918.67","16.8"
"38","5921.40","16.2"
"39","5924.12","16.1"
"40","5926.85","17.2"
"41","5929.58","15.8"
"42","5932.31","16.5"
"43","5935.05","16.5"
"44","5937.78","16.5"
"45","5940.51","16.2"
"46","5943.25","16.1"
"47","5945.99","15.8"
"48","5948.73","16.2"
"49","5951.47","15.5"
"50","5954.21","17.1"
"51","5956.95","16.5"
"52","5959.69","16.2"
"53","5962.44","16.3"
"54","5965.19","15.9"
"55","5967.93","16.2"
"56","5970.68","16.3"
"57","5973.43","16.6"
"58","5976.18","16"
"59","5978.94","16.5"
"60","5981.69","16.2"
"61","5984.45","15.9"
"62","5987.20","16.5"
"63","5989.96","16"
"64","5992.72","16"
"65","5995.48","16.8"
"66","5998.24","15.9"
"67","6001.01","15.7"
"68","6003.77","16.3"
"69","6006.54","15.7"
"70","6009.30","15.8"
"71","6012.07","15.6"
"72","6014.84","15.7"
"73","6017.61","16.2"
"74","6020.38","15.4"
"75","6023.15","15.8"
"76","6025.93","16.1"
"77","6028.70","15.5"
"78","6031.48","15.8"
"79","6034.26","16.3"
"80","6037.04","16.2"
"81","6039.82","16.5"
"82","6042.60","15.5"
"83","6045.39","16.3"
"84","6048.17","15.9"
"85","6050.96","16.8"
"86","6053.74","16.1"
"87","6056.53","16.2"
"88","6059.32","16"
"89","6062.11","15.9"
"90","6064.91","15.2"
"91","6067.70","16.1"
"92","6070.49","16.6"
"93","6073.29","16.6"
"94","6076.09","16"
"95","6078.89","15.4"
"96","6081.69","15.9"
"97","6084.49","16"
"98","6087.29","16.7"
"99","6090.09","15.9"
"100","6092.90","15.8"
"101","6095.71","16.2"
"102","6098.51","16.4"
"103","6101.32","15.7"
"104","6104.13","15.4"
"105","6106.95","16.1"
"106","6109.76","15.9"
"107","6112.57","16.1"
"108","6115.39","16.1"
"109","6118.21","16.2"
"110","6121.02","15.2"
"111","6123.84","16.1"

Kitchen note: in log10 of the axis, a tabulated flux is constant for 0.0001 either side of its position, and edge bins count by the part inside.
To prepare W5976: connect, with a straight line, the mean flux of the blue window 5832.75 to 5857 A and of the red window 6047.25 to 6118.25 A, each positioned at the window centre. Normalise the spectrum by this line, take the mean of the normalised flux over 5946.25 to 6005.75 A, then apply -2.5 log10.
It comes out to 0.00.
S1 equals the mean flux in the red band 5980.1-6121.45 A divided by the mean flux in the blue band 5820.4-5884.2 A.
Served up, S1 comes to 0.97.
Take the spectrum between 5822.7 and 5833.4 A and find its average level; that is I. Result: 16.5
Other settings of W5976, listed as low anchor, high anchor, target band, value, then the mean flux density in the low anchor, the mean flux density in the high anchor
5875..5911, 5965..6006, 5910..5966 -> -0.03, 15.7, 16.2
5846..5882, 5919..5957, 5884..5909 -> 0.07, 16.4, 16.3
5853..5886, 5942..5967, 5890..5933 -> 0.03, 16.4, 16.2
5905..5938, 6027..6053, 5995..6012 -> 0.01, 16.3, 16.1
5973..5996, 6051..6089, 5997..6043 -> 0.02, 16.2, 16.1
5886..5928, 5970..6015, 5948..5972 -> -0.02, 15.8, 16.1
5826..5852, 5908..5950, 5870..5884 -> 0.01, 16.6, 16.3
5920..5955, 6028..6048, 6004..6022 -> 0.02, 16.3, 16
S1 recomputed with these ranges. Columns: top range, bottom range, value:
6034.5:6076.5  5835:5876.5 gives 0.98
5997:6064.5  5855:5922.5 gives 1.00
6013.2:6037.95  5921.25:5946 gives 0.97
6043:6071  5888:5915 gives 1.04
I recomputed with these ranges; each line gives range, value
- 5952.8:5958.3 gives 16.8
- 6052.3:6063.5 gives 16.1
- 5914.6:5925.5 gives 16.3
